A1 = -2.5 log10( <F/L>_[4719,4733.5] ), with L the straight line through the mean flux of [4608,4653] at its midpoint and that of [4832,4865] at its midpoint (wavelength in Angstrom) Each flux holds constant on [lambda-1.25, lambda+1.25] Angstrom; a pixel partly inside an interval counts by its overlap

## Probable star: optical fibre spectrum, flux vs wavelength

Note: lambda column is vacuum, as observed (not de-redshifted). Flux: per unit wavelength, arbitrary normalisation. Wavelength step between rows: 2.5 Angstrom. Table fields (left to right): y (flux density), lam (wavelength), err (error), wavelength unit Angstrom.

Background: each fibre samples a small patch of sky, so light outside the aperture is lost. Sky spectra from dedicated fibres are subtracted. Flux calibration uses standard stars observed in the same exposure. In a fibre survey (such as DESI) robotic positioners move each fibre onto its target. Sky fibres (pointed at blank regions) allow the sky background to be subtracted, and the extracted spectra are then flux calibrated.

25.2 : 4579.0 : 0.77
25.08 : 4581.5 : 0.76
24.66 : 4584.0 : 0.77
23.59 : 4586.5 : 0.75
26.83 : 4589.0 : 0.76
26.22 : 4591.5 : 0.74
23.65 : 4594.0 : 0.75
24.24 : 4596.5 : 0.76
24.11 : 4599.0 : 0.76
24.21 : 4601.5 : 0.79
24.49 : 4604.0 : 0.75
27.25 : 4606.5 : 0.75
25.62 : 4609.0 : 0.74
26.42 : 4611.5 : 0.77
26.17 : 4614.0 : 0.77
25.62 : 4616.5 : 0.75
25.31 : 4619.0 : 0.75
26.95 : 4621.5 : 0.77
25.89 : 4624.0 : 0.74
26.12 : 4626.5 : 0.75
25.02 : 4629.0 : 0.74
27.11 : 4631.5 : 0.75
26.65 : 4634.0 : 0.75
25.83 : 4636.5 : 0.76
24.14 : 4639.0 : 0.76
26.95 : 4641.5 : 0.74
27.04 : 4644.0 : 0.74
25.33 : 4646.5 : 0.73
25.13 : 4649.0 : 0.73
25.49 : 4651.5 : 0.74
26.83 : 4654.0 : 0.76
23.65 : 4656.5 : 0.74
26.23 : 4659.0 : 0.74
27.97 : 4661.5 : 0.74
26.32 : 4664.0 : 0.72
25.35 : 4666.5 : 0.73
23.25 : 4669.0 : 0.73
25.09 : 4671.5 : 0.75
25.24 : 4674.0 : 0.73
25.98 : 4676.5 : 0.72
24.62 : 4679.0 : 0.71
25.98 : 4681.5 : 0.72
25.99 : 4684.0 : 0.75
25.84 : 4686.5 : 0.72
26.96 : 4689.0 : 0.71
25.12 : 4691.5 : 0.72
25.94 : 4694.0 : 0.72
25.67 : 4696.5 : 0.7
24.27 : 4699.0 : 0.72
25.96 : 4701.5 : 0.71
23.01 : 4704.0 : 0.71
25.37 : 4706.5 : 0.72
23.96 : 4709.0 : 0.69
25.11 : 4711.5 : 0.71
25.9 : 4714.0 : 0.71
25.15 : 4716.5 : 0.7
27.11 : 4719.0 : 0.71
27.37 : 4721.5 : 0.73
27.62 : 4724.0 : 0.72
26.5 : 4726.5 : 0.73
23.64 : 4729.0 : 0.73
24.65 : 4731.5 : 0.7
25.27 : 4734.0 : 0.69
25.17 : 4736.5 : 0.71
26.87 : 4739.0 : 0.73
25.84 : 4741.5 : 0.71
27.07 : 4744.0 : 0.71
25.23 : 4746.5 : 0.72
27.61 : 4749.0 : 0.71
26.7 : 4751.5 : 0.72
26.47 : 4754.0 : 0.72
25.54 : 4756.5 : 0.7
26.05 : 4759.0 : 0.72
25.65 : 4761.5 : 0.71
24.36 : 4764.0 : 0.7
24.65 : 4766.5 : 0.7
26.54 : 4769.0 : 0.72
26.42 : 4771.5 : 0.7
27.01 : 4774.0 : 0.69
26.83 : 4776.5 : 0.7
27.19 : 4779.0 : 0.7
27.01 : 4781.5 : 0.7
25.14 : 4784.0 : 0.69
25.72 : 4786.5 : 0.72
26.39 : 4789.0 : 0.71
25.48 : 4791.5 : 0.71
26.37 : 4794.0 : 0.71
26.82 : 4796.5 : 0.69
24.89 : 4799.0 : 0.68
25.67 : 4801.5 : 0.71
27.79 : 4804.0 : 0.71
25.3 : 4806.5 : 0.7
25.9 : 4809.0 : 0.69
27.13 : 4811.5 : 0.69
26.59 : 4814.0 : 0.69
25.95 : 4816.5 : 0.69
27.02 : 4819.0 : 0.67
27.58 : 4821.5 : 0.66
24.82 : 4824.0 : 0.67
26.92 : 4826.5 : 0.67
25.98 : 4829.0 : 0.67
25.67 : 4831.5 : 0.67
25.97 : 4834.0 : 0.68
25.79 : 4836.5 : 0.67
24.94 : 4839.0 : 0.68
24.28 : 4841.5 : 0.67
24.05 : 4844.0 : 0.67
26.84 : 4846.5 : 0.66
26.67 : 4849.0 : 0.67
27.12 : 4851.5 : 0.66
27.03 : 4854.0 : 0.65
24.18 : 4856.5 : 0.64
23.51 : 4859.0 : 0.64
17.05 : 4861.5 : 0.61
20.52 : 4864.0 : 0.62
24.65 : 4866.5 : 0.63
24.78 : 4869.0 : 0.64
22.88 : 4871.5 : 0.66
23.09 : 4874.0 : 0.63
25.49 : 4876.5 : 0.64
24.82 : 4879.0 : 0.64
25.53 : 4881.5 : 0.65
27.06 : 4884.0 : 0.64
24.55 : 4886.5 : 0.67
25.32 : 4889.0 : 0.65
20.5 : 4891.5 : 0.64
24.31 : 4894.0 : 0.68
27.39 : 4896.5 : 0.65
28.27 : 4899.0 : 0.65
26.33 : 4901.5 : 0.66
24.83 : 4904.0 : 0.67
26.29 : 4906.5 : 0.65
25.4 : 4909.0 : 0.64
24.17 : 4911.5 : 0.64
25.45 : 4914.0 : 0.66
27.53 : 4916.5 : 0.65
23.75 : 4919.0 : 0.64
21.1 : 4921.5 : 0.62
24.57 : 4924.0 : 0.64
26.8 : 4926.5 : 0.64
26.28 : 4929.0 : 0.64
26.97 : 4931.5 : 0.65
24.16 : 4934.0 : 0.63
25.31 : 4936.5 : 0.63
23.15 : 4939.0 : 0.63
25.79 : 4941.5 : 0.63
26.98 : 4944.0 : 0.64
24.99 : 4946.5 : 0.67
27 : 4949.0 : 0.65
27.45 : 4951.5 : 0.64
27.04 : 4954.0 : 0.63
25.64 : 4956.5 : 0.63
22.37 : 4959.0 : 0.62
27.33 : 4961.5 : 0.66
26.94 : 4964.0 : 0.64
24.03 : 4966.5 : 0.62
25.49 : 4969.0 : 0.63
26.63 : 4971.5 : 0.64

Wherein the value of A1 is -0.03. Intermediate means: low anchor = 25.9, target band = 26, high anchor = 24.5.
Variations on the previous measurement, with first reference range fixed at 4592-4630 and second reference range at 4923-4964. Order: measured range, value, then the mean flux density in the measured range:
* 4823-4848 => 0.01 mag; 25.5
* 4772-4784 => -0.05 mag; 26.8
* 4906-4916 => 0.01 mag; 25.4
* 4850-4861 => 0.03 mag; 24.9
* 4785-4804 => -0.02 mag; 26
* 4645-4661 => -0.01 mag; 25.6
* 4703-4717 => 0.03 mag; 24.8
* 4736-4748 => -0.02 mag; 26.1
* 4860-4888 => 0.09 mag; 23.7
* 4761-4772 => 0.01 mag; 25.5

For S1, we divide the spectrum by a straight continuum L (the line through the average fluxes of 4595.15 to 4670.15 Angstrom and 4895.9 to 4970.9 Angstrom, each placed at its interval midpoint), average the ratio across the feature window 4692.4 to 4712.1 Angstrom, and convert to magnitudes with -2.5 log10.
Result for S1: 0.03 mag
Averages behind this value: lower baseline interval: 25.7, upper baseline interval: 25.6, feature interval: 24.9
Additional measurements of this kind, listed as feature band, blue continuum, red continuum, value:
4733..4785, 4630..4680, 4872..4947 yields -0.027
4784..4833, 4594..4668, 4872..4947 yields -0.034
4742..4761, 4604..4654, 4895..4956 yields -0.019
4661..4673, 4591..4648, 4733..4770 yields 0.013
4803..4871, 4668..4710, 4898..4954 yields 0.006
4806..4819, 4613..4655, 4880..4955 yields -0.027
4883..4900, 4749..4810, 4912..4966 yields 0.018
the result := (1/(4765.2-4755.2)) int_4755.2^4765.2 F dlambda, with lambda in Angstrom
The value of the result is 25.4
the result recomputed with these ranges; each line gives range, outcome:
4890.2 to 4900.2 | 25.1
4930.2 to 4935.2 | 25.6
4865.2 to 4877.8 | 24.2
